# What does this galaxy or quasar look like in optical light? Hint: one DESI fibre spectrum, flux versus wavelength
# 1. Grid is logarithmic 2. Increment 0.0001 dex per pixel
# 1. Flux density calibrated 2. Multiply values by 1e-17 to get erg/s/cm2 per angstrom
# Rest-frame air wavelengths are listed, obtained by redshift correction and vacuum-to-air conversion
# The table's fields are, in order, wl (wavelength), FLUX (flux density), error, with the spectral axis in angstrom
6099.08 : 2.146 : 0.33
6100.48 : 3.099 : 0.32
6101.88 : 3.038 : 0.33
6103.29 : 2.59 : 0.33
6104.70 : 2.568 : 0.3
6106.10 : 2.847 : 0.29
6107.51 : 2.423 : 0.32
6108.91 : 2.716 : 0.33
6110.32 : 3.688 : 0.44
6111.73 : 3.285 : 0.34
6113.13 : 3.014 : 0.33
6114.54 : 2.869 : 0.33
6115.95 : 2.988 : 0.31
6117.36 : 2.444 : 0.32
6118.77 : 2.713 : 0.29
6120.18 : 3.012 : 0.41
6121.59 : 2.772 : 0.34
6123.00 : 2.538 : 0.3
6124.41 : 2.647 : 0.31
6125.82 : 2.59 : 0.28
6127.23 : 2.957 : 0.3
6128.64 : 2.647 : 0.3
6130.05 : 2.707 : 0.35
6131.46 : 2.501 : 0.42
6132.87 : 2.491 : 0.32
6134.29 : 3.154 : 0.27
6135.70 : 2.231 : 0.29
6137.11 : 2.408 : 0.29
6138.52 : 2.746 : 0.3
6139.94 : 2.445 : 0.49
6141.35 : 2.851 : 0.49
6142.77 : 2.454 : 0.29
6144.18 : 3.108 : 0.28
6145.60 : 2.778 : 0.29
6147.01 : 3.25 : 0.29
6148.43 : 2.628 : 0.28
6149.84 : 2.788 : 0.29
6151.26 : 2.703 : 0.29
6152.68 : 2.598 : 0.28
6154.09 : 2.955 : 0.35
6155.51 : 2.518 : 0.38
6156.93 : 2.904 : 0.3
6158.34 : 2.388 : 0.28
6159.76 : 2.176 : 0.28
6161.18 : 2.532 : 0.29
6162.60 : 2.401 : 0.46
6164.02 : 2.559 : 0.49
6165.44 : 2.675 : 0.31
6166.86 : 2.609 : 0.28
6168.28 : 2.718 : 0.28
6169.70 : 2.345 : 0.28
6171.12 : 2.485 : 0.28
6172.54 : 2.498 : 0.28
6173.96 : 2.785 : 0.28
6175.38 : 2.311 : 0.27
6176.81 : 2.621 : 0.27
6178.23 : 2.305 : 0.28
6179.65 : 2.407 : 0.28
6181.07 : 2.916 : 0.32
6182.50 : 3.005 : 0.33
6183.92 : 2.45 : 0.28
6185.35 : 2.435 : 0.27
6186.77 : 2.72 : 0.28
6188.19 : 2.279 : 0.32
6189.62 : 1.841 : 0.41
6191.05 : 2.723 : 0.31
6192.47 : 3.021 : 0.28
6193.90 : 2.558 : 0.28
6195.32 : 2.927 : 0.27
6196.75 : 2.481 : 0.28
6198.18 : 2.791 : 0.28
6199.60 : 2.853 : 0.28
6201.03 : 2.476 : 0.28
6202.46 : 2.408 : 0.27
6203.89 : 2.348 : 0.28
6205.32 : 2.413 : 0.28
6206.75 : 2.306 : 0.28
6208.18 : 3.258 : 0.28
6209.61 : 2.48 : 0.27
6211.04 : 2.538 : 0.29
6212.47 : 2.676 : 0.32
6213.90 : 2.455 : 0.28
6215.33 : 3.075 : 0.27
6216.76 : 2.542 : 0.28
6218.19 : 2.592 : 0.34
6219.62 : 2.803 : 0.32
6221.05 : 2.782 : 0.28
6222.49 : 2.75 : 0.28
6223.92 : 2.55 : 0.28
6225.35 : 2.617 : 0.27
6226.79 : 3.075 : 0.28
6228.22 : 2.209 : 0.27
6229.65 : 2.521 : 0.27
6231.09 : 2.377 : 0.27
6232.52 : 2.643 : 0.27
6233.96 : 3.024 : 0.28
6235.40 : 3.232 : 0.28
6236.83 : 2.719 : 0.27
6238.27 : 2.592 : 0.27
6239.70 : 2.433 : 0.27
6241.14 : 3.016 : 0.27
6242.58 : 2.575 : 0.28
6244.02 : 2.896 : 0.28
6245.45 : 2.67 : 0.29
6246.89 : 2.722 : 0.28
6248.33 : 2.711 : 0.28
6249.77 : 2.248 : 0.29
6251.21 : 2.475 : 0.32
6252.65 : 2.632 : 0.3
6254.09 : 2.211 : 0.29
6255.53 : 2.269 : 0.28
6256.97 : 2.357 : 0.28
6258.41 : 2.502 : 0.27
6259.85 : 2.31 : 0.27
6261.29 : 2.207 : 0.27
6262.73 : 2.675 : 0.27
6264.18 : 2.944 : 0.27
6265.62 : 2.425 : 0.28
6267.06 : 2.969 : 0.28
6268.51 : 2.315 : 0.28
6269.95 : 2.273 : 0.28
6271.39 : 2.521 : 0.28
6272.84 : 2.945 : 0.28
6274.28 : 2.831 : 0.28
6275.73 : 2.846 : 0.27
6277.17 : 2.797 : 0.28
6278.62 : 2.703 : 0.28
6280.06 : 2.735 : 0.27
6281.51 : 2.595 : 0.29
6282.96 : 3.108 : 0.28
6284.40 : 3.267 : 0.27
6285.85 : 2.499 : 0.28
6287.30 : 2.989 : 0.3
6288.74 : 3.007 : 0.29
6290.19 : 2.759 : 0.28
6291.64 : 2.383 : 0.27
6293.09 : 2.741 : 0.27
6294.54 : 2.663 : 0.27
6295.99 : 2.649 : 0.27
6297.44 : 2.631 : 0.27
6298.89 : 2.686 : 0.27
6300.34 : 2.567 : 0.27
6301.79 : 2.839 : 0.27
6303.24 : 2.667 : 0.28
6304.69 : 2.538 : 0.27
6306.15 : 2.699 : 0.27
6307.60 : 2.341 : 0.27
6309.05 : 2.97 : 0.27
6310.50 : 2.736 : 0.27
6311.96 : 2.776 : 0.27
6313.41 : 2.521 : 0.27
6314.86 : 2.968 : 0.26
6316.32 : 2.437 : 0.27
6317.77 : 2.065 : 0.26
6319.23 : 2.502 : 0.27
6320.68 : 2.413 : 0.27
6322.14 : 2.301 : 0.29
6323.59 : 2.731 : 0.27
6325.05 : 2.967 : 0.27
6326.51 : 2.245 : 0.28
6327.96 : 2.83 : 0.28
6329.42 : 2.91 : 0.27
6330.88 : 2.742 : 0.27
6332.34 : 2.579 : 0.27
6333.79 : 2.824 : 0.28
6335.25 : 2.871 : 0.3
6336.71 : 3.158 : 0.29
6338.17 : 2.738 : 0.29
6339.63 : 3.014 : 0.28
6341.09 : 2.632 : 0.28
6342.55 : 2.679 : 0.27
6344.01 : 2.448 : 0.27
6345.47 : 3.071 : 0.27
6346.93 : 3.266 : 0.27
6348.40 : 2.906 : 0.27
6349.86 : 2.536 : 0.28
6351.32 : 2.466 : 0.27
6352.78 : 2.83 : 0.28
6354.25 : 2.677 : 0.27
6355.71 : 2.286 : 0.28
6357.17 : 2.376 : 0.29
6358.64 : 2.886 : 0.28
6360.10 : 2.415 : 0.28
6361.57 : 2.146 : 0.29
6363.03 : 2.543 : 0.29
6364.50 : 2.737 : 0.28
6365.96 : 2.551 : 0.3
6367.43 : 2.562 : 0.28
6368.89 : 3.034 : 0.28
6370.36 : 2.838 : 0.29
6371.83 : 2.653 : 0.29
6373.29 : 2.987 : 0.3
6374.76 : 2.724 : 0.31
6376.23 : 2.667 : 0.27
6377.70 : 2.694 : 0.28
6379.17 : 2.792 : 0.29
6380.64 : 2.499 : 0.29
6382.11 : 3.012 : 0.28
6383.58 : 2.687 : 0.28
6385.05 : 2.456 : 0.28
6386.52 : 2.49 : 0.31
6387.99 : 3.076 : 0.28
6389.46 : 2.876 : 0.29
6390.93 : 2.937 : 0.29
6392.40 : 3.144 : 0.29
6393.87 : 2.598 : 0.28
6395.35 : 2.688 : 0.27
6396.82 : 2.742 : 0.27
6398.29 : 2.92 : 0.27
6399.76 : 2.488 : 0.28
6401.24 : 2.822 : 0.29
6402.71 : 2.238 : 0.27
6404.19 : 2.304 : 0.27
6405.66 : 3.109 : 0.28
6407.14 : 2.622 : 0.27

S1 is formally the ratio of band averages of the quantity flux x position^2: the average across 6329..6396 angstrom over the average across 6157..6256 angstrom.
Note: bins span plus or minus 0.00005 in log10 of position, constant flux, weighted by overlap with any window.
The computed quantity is 1.1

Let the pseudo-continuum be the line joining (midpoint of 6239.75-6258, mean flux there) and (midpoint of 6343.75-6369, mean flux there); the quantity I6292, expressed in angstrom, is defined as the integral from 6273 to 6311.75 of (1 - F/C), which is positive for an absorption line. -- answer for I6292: -2.2 angstrom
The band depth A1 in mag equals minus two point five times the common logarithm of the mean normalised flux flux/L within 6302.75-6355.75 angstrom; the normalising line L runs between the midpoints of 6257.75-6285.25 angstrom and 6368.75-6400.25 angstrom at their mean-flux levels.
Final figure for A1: 0.015 mag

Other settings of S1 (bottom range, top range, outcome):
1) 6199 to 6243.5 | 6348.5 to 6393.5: 1.06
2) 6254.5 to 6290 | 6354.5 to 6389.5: 1.03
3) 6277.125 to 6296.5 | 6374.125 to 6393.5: 1.03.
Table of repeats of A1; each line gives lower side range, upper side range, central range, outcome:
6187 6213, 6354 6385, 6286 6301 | -0.033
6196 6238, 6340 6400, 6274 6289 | -0.067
